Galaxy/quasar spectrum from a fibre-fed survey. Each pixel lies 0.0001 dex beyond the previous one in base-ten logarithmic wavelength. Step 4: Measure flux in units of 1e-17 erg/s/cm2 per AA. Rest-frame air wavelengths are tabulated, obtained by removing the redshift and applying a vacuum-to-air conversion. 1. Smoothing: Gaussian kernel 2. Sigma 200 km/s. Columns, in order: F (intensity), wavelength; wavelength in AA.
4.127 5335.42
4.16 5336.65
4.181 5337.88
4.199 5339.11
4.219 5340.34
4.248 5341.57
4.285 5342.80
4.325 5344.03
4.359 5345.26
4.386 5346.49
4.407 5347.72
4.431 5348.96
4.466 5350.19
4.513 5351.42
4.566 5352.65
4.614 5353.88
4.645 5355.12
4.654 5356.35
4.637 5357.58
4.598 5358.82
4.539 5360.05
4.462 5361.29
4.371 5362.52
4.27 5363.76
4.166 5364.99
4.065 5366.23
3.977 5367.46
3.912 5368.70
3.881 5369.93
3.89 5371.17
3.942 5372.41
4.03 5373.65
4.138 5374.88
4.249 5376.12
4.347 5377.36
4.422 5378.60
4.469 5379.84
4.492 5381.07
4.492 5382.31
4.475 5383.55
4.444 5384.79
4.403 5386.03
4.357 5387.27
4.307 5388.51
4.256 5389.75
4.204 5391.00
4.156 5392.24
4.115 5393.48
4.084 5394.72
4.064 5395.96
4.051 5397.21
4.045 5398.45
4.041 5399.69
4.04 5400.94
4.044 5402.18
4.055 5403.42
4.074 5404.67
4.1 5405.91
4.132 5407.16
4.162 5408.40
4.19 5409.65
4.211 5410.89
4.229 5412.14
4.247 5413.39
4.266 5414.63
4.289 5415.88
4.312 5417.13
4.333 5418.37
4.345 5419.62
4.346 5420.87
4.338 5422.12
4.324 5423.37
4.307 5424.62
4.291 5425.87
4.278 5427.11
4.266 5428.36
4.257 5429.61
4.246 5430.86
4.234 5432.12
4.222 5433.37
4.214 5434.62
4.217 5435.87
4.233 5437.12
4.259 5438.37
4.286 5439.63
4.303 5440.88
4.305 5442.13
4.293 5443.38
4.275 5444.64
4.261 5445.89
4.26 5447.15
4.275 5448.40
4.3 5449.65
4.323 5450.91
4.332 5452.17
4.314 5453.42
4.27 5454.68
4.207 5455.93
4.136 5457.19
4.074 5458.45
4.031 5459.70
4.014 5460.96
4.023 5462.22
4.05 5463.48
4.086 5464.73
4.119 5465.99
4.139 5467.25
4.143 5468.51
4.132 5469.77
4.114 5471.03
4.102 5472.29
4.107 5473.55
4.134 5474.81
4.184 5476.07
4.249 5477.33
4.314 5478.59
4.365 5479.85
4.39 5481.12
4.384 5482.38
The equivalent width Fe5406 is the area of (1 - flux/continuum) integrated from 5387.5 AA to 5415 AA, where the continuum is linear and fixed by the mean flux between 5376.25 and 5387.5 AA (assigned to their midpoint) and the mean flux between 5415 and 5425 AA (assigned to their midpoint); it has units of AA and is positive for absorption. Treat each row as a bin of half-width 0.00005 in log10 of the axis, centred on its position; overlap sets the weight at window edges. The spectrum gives 1.5 AA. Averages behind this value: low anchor 4.43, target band 4.14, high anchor 4.32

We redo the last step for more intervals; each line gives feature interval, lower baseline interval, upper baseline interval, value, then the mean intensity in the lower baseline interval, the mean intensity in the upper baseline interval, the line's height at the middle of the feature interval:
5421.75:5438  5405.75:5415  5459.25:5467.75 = -0.45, 4.19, 4.06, 4.15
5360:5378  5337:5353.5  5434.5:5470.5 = 0.76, 4.35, 4.2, 4.32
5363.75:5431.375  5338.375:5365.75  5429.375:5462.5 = 1.88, 4.42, 4.23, 4.33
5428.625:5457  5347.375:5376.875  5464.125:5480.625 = -0.40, 4.31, 4.17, 4.21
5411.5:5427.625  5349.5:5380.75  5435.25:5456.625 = -0.04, 4.32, 4.28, 4.29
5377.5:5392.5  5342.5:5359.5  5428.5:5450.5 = 0.10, 4.5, 4.26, 4.41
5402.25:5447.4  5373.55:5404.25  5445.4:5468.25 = -0.46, 4.23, 4.18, 4.2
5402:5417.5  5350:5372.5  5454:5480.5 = 0.24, 4.33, 4.14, 4.24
